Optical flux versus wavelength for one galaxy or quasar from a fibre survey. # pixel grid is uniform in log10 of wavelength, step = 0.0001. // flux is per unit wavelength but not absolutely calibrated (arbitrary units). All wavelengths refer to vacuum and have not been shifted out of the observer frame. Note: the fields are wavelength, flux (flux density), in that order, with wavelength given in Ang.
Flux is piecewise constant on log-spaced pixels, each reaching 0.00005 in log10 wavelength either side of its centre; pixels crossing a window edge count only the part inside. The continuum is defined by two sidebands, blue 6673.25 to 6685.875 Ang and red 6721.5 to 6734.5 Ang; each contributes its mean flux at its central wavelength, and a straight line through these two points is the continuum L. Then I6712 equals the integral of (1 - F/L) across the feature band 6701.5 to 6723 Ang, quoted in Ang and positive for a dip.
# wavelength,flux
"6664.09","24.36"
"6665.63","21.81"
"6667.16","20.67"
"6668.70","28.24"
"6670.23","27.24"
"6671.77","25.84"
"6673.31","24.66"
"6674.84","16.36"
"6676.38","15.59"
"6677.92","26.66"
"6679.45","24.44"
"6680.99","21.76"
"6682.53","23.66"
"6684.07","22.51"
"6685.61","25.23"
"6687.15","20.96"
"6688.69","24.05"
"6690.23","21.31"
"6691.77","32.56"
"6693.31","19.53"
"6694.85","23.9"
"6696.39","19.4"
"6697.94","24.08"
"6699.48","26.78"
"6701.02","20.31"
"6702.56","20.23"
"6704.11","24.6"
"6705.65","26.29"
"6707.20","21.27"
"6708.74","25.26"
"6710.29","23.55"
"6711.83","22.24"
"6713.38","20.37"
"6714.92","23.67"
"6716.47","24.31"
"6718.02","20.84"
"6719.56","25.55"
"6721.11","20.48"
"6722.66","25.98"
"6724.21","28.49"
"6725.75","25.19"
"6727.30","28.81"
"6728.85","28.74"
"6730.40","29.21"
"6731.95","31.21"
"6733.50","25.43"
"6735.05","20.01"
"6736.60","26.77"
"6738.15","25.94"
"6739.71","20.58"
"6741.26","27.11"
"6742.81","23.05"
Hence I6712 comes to 2.2 Ang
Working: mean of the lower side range 22.1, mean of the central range 23.1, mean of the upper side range 27.5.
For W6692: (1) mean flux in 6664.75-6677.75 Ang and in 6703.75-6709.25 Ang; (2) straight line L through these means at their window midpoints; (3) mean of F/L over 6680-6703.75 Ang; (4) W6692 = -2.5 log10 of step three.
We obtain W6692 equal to 0.02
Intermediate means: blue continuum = 22.7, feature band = 23.1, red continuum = 24.3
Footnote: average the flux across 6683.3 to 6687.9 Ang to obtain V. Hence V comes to 22.9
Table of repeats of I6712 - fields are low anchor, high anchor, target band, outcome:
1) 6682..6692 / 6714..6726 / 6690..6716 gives 0.81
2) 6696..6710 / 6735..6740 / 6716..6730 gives -1.06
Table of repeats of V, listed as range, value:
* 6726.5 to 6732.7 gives 29.5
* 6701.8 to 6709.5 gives 23.5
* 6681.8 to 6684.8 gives 23.1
